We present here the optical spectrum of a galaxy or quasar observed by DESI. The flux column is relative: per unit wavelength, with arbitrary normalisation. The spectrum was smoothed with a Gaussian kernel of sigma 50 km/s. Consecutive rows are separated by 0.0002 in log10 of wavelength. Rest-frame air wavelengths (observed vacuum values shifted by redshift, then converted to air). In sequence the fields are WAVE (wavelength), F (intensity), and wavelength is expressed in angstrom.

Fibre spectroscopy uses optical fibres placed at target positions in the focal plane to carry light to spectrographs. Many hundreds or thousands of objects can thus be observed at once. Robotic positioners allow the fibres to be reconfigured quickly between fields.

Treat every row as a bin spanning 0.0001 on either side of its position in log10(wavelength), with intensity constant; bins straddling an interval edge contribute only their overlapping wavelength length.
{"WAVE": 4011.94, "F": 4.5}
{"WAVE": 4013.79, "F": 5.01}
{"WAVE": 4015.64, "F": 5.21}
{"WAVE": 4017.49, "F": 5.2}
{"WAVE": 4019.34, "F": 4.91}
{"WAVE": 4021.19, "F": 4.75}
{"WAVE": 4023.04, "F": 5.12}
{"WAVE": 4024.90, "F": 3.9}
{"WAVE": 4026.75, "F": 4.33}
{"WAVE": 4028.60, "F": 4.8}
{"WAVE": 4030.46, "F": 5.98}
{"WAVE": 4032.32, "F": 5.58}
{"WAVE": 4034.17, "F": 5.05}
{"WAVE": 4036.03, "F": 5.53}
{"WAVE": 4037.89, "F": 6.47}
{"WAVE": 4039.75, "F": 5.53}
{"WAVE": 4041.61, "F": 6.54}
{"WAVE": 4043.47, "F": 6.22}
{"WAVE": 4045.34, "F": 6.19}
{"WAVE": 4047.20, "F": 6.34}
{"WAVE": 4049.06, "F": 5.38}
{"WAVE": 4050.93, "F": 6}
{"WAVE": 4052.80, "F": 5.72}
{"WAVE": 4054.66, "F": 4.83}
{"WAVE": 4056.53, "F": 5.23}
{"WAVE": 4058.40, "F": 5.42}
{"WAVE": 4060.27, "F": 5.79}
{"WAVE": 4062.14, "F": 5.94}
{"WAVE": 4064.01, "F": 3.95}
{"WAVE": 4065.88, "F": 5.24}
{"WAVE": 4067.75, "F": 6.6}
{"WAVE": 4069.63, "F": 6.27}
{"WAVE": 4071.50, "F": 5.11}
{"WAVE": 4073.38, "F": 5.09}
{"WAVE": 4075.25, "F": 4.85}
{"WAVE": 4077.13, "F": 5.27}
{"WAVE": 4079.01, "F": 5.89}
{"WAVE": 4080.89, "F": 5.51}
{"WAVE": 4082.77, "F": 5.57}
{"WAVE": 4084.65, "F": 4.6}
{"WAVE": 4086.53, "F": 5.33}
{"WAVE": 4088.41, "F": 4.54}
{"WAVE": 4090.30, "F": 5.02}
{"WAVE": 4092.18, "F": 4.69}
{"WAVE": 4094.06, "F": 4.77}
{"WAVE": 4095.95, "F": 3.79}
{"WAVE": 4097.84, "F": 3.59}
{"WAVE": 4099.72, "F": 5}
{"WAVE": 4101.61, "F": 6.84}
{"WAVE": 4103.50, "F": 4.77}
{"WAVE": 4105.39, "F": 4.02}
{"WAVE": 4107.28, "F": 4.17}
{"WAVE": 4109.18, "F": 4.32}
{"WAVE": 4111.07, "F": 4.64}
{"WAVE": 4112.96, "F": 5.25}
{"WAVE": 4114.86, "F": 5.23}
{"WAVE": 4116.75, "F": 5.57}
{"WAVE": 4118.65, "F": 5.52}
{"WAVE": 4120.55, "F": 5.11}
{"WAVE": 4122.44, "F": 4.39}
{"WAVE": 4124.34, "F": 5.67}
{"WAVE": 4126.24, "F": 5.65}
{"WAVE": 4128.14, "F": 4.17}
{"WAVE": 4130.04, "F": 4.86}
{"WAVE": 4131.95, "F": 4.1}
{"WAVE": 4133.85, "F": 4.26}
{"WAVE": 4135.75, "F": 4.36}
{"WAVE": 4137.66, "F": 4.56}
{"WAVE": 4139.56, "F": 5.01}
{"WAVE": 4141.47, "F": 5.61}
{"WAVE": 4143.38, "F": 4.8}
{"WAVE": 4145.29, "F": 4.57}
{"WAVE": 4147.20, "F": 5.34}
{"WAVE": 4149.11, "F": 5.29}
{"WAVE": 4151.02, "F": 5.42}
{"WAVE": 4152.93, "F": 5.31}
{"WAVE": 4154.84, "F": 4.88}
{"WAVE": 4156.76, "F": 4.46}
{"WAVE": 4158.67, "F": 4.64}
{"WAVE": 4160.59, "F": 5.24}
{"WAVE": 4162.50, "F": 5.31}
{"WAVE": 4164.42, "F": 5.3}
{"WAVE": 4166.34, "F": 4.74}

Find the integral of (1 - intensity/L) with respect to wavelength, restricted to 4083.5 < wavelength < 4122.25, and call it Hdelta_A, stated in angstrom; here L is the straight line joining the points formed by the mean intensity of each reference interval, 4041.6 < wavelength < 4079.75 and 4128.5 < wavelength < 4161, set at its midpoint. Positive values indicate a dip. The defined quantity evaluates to 2.80 angstrom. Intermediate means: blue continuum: 5.59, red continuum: 4.85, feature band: 4.83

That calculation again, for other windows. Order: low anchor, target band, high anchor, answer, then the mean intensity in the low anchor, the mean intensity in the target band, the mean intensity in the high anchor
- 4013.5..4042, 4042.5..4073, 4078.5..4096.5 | -3.17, 5.23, 5.63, 4.97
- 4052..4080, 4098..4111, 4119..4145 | 0.79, 5.41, 4.76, 4.82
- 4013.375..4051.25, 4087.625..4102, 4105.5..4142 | 0.91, 5.43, 4.7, 4.84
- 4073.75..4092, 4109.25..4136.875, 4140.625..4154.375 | 1.48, 5.15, 4.89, 5.18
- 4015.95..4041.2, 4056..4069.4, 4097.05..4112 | -1.46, 5.2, 5.5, 4.68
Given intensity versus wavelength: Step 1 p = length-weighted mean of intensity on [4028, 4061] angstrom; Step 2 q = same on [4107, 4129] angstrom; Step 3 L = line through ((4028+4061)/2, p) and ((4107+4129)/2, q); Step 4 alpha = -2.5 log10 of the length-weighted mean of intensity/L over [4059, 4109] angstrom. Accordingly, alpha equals 0.05 mag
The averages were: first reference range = 5.71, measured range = 5.07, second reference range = 5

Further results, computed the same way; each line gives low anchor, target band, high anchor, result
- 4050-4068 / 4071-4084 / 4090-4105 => -0.043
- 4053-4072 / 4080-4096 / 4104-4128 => 0.061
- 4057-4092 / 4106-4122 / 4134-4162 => 0.039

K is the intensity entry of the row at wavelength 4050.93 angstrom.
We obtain 6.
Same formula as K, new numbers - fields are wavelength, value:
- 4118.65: 5.52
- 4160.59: 5.24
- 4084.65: 4.6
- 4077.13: 5.27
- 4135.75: 4.36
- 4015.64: 5.21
